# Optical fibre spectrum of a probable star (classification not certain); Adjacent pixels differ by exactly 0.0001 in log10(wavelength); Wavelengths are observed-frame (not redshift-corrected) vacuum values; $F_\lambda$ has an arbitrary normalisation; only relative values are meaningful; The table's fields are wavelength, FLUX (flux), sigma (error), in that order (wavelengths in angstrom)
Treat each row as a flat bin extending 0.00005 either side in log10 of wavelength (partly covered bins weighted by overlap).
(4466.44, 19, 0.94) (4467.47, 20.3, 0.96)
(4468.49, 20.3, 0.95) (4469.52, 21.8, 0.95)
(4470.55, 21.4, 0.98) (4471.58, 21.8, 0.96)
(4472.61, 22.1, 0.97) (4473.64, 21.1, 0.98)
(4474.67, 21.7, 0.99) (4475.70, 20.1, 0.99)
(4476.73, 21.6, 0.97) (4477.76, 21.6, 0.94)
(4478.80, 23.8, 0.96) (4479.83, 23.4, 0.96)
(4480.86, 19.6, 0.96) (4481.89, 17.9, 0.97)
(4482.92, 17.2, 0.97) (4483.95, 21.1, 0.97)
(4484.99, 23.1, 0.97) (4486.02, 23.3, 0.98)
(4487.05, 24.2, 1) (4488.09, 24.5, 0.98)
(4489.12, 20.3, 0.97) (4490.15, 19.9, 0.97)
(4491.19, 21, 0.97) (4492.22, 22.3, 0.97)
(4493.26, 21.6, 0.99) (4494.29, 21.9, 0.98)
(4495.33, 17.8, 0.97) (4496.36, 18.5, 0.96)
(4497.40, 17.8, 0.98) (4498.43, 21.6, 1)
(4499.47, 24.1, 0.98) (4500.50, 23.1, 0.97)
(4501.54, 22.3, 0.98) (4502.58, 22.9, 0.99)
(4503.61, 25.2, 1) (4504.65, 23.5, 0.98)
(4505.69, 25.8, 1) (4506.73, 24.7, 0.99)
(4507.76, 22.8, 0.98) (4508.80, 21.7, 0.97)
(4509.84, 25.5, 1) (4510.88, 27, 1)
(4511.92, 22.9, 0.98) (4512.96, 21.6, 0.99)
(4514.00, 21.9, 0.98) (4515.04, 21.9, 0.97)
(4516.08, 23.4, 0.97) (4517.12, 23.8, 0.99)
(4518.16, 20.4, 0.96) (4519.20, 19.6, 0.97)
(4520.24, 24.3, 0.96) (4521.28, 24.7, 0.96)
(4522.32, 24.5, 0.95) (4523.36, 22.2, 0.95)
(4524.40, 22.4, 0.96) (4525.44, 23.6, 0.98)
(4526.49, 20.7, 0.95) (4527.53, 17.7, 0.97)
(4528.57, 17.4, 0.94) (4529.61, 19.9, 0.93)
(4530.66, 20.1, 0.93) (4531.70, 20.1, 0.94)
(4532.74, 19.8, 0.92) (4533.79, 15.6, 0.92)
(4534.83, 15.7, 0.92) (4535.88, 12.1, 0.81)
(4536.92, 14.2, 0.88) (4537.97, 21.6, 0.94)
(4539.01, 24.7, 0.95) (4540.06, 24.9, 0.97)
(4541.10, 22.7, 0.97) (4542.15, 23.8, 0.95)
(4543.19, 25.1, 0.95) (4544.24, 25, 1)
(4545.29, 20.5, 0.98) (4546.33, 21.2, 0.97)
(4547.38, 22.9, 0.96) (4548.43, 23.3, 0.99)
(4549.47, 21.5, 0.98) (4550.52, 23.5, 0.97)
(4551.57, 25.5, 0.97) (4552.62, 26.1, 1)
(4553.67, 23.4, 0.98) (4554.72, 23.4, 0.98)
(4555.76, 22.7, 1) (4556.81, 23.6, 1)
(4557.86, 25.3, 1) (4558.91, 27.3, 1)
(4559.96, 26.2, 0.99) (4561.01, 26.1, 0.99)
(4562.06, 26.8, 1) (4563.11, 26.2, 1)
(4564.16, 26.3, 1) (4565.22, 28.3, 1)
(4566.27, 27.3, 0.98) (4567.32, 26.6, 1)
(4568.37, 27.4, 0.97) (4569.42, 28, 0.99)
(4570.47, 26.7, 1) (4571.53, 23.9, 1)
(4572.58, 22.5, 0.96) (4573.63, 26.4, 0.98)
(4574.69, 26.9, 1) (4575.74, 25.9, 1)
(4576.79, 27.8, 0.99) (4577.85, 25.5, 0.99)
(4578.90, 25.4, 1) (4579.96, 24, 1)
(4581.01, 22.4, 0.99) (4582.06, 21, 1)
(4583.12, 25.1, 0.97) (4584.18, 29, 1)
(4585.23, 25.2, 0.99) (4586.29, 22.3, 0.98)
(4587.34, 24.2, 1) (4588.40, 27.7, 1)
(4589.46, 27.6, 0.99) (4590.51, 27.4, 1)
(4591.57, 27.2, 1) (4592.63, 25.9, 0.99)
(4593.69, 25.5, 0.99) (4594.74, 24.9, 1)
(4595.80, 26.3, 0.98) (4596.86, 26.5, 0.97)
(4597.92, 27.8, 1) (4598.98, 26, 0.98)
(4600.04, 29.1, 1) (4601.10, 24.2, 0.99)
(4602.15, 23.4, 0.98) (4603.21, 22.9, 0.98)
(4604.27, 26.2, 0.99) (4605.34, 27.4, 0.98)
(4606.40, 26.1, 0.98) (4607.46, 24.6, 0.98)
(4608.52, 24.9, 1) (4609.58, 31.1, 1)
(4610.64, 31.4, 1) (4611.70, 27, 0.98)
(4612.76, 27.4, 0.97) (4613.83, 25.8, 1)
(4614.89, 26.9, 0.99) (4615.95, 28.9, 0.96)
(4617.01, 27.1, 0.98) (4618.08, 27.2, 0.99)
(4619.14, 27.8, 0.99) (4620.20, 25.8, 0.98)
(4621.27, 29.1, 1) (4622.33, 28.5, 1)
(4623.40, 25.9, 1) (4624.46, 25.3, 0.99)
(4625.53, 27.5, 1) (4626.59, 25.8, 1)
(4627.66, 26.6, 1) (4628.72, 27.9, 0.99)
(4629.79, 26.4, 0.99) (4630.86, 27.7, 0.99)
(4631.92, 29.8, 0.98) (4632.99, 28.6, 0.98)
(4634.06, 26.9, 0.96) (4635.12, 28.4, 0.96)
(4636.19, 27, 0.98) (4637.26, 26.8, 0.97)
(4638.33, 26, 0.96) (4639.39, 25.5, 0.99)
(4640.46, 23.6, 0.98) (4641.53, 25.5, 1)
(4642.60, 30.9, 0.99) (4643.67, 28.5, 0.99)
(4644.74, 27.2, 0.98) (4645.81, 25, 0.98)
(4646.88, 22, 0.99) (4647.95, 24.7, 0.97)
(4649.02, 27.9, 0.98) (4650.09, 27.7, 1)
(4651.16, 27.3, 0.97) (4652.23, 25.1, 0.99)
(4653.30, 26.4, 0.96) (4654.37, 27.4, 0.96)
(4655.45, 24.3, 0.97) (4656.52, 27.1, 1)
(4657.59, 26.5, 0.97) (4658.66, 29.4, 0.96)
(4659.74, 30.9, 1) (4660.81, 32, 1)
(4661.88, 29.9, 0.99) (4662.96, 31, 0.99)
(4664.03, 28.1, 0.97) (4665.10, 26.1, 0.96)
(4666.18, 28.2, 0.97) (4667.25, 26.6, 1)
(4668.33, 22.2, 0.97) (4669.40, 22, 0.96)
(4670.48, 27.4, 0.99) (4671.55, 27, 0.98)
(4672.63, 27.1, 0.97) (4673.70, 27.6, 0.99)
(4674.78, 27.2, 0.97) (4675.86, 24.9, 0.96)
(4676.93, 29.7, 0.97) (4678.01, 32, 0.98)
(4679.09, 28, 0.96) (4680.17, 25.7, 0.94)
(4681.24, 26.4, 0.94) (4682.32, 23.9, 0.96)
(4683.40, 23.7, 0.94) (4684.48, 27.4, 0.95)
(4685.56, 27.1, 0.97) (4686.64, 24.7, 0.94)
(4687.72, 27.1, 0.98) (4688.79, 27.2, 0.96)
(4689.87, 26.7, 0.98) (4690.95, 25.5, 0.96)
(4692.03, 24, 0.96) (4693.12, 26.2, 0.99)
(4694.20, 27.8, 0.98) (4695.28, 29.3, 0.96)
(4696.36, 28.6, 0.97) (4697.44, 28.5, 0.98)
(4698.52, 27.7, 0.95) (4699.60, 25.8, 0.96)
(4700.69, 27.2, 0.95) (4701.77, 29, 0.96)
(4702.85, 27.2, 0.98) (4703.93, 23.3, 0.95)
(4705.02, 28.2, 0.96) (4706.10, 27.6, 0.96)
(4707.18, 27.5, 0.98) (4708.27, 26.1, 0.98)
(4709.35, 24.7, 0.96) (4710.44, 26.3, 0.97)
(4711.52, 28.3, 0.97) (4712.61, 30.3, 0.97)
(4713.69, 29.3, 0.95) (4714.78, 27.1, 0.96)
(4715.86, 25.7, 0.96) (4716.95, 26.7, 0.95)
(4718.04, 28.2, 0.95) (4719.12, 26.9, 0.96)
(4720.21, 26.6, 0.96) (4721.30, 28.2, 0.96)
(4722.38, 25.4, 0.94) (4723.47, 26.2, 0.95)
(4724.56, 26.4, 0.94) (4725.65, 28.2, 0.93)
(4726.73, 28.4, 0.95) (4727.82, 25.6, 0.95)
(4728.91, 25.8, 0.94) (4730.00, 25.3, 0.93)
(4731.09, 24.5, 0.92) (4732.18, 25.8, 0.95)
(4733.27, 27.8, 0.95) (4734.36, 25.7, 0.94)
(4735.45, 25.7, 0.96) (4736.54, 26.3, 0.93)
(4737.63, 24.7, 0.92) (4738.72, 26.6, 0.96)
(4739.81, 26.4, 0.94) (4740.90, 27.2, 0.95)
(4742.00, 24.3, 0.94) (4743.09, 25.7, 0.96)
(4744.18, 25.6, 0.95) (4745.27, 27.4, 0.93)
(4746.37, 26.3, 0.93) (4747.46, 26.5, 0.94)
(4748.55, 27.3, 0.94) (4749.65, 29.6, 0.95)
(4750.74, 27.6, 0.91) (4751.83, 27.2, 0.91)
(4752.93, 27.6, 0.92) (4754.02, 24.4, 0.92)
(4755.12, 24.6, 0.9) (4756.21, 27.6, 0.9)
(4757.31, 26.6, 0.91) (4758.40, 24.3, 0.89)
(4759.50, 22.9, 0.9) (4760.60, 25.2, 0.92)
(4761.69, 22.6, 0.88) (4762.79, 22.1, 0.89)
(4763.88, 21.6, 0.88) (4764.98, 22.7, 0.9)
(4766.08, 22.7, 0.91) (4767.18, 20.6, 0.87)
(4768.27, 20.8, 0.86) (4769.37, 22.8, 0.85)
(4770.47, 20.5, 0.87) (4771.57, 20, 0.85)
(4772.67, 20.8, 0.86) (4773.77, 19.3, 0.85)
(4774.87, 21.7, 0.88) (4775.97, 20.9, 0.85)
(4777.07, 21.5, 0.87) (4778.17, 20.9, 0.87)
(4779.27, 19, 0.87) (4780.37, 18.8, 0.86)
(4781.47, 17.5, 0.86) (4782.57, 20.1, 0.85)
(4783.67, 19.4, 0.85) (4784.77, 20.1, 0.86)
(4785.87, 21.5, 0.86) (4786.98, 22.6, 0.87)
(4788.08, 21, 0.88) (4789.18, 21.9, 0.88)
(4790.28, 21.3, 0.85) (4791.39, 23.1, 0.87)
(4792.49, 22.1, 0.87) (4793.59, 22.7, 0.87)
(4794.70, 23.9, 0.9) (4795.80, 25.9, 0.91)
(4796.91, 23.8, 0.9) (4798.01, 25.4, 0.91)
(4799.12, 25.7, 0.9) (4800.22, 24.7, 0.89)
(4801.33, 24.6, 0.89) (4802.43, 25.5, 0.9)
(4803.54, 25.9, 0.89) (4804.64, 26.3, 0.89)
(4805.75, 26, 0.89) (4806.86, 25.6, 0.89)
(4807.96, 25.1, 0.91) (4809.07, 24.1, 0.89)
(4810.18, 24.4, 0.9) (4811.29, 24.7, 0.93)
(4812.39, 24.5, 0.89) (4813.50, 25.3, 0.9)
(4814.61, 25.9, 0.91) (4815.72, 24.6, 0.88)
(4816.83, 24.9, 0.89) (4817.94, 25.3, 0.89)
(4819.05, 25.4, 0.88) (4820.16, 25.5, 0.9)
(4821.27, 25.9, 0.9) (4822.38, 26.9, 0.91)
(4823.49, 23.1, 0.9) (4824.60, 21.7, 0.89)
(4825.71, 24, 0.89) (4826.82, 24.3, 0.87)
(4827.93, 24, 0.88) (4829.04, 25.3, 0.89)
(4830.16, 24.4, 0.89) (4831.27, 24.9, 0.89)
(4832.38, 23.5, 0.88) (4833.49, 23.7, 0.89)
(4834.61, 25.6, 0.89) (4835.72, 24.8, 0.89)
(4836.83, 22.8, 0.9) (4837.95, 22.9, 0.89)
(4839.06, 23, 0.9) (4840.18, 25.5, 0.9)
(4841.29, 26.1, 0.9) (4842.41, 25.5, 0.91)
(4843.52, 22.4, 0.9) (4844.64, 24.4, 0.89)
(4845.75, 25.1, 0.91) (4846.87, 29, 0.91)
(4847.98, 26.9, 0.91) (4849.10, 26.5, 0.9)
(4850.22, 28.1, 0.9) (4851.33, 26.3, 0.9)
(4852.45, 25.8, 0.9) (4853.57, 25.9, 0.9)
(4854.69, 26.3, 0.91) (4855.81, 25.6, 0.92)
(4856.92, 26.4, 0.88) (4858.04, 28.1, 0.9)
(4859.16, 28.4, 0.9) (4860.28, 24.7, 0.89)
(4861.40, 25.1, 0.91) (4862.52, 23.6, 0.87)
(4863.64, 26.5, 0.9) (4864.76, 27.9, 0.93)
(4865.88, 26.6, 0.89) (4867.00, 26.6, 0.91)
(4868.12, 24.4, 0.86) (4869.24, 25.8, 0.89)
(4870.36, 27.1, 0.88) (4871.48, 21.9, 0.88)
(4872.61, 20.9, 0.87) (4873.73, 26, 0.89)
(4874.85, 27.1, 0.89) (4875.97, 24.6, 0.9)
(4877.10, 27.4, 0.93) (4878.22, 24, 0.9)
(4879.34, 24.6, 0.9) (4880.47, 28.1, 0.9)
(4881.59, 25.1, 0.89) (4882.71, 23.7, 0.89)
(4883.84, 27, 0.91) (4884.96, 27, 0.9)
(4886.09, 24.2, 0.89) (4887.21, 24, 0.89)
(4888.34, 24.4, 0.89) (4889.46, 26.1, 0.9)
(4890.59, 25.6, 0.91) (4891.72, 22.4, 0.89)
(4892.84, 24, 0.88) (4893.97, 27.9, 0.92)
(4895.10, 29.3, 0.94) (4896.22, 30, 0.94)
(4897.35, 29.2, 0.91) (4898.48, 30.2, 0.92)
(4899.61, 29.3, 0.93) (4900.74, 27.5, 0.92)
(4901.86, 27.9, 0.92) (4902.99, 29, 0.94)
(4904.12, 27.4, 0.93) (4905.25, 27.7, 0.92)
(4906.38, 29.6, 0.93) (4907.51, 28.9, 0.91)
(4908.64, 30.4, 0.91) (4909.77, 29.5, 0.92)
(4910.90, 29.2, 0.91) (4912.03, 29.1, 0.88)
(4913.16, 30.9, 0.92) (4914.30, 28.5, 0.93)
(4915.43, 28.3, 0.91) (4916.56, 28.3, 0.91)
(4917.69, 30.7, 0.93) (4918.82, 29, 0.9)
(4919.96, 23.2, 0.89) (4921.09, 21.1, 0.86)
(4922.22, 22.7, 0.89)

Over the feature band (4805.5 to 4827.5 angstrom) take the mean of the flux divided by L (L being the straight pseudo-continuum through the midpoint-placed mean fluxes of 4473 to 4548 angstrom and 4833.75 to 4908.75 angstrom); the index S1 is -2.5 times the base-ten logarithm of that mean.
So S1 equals 0.03 mag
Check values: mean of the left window 21.6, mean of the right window 26.1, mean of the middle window 24.8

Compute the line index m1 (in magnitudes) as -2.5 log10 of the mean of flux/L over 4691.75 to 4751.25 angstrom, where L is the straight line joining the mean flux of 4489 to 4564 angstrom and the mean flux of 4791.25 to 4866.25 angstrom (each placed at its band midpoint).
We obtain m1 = -0.11 mag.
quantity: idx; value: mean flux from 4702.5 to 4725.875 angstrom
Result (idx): 27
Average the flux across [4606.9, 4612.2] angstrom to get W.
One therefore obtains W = 27.8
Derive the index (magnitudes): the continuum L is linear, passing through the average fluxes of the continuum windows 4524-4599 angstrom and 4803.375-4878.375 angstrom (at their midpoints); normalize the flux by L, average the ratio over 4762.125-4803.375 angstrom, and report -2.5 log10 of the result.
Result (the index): 0.14 mag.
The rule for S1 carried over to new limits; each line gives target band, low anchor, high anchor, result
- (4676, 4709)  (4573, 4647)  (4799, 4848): -0.045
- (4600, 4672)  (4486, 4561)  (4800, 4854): -0.160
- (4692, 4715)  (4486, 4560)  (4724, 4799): -0.167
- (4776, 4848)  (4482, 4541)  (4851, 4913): 0.079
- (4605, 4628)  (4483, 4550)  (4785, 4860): -0.193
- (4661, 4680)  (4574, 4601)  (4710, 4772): -0.068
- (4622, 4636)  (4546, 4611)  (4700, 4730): -0.048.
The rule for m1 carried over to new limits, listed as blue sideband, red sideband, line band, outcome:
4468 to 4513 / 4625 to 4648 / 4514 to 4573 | 0.04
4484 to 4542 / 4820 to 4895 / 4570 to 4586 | -0.13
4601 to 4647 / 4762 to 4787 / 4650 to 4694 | -0.09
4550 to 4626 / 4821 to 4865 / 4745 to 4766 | 0.01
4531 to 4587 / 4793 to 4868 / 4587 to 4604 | -0.09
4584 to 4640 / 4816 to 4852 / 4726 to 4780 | 0.05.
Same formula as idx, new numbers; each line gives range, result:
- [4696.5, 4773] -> 25.8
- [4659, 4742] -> 26.9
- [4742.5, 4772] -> 24.6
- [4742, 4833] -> 23.8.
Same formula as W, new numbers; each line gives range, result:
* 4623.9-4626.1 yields 26.4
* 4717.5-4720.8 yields 27.2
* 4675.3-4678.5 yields 28.8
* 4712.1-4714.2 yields 29.9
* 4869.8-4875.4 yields 24.6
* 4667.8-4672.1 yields 24.7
